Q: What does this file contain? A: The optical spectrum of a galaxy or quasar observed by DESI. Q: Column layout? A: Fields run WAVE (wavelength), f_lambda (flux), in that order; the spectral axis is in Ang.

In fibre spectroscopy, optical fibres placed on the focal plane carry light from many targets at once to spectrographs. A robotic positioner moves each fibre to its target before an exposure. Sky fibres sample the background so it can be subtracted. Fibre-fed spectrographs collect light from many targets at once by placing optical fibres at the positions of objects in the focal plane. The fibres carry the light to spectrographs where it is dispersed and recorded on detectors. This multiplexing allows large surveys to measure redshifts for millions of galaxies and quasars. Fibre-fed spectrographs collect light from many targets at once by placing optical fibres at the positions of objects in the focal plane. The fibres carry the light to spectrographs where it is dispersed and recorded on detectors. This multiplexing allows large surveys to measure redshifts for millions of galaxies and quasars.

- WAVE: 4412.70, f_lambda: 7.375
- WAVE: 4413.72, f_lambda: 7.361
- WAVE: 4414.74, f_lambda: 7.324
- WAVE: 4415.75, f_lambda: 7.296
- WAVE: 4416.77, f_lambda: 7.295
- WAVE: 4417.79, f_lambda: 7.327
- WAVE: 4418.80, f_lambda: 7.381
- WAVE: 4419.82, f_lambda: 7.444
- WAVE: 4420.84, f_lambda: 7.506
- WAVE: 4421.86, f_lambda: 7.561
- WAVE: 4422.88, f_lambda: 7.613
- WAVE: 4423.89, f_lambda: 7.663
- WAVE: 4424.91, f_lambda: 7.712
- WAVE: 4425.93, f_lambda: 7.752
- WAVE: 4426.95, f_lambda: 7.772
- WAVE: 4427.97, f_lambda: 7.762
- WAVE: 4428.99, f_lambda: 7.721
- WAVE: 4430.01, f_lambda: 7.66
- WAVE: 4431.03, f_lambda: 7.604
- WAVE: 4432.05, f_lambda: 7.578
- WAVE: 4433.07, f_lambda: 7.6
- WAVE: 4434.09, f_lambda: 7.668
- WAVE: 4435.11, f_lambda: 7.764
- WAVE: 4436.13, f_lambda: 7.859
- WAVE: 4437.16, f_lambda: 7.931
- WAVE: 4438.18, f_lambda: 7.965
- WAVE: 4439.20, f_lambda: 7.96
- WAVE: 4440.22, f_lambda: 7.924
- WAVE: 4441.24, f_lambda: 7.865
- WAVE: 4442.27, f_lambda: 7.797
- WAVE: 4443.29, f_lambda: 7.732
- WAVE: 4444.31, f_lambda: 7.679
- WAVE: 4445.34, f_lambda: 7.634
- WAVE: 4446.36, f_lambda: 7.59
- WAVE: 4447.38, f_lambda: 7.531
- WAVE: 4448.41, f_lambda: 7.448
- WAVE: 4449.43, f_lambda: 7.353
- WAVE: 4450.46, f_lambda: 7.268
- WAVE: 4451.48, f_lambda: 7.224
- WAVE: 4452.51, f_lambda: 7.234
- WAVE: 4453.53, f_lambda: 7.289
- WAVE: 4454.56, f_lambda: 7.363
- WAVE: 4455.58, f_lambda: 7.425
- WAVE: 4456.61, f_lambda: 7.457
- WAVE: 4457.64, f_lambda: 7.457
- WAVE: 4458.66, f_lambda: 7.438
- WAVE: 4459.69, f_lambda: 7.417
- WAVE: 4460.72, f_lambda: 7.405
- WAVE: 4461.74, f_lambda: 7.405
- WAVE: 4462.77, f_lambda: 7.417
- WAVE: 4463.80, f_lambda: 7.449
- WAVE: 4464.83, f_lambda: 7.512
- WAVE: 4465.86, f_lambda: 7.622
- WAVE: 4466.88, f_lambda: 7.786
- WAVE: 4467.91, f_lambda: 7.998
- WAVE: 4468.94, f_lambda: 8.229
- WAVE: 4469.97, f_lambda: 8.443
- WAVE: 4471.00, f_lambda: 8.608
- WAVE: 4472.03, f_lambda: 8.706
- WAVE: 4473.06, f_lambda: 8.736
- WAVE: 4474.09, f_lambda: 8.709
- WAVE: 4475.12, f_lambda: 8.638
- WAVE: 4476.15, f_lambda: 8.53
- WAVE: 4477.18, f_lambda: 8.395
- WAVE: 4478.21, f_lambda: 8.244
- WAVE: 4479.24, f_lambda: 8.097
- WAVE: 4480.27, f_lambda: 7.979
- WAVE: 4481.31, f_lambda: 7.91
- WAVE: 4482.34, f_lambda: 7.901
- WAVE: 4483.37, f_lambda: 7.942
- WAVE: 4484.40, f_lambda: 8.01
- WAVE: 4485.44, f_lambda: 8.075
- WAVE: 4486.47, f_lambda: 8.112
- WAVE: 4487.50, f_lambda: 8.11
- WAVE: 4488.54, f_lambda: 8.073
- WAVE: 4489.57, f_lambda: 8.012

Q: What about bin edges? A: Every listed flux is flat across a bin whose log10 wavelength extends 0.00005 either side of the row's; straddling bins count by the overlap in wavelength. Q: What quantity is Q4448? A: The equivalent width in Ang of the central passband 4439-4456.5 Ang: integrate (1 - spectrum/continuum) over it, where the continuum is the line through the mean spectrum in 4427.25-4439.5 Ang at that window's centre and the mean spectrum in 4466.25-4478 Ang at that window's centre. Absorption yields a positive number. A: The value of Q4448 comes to 1.0 Ang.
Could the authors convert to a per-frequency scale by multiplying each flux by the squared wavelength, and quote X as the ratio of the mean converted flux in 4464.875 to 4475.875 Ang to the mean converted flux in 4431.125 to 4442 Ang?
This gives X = 1.08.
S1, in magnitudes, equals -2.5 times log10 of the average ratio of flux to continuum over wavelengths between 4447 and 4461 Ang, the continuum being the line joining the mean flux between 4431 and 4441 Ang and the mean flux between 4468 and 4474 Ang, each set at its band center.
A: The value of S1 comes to 0.11 mag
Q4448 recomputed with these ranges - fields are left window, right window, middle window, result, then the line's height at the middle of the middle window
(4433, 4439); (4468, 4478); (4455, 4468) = 1.2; 8.3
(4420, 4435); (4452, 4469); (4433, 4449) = -0.3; 7.59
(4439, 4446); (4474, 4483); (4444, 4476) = 1.1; 8.01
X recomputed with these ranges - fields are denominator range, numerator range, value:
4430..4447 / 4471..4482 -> 1.10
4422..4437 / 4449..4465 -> 0.97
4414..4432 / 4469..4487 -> 1.13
